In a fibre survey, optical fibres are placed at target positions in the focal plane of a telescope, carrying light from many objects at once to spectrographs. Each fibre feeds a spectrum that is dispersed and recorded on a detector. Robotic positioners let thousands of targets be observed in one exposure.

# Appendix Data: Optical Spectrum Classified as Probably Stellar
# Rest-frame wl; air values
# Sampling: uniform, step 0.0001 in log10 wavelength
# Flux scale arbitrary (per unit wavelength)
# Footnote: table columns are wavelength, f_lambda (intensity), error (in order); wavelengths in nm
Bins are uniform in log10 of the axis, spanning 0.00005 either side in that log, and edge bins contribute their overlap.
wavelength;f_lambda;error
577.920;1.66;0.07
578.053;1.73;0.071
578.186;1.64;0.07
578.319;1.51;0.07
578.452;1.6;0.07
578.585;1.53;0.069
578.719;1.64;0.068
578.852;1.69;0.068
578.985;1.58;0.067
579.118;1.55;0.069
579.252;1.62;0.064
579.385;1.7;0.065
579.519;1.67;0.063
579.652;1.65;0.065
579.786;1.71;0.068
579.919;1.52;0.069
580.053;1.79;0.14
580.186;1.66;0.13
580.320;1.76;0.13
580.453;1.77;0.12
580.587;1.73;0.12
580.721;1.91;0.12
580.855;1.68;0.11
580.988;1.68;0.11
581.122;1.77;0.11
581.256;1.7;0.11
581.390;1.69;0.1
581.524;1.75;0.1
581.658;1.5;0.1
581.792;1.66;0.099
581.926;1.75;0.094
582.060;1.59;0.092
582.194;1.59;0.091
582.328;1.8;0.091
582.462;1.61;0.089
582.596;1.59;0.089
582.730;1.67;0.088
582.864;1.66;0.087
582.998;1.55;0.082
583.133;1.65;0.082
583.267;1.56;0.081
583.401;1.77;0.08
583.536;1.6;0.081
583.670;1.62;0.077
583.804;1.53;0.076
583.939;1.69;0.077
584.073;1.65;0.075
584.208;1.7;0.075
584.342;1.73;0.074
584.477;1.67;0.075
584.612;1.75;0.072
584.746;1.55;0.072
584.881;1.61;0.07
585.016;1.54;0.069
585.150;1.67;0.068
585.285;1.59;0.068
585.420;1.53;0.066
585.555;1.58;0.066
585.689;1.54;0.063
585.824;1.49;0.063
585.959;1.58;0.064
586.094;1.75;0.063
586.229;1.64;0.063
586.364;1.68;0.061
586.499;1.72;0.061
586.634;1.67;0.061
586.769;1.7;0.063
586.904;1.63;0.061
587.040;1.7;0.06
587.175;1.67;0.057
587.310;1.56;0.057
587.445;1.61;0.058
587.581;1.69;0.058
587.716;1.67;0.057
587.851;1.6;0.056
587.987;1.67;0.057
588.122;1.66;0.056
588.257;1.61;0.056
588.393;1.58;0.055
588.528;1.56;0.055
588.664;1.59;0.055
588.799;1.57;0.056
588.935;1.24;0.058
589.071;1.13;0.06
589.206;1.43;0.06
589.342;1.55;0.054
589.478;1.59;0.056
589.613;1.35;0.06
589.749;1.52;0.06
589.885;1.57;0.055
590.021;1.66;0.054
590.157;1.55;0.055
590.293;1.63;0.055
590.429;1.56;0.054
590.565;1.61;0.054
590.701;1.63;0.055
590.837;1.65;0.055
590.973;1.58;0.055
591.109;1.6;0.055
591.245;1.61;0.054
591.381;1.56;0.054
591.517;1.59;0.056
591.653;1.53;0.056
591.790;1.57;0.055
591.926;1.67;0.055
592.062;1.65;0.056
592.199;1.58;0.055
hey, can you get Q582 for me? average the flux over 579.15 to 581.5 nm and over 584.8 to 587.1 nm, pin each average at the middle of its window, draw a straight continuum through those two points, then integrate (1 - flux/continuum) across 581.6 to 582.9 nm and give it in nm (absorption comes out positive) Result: 0.03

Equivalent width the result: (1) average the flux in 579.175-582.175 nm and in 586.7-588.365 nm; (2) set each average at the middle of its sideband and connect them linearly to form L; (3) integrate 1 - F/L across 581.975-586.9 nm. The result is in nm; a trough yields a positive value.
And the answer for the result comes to 0.09 nm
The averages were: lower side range 1.69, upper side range 1.65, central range 1.63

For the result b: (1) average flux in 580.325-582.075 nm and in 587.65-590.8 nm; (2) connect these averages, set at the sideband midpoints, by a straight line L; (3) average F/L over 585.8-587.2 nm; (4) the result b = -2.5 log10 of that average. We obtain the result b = -0.04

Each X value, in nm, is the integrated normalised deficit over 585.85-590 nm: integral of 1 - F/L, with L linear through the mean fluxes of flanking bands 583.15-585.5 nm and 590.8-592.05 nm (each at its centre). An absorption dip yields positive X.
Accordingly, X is 0.08 nm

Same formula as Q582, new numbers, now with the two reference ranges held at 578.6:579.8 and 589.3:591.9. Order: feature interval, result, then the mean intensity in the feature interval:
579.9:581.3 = -0.09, 1.73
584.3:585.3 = -0.02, 1.64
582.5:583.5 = -0.01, 1.63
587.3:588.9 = -0.02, 1.61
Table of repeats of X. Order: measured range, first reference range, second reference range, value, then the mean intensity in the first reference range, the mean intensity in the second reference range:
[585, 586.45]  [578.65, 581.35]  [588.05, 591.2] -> 0.00 nm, 1.69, 1.54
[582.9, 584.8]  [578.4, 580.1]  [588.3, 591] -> -0.07 nm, 1.63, 1.53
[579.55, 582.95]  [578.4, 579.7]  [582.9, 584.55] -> -0.11 nm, 1.62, 1.64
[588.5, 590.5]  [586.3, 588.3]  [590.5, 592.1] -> 0.16 nm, 1.66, 1.6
